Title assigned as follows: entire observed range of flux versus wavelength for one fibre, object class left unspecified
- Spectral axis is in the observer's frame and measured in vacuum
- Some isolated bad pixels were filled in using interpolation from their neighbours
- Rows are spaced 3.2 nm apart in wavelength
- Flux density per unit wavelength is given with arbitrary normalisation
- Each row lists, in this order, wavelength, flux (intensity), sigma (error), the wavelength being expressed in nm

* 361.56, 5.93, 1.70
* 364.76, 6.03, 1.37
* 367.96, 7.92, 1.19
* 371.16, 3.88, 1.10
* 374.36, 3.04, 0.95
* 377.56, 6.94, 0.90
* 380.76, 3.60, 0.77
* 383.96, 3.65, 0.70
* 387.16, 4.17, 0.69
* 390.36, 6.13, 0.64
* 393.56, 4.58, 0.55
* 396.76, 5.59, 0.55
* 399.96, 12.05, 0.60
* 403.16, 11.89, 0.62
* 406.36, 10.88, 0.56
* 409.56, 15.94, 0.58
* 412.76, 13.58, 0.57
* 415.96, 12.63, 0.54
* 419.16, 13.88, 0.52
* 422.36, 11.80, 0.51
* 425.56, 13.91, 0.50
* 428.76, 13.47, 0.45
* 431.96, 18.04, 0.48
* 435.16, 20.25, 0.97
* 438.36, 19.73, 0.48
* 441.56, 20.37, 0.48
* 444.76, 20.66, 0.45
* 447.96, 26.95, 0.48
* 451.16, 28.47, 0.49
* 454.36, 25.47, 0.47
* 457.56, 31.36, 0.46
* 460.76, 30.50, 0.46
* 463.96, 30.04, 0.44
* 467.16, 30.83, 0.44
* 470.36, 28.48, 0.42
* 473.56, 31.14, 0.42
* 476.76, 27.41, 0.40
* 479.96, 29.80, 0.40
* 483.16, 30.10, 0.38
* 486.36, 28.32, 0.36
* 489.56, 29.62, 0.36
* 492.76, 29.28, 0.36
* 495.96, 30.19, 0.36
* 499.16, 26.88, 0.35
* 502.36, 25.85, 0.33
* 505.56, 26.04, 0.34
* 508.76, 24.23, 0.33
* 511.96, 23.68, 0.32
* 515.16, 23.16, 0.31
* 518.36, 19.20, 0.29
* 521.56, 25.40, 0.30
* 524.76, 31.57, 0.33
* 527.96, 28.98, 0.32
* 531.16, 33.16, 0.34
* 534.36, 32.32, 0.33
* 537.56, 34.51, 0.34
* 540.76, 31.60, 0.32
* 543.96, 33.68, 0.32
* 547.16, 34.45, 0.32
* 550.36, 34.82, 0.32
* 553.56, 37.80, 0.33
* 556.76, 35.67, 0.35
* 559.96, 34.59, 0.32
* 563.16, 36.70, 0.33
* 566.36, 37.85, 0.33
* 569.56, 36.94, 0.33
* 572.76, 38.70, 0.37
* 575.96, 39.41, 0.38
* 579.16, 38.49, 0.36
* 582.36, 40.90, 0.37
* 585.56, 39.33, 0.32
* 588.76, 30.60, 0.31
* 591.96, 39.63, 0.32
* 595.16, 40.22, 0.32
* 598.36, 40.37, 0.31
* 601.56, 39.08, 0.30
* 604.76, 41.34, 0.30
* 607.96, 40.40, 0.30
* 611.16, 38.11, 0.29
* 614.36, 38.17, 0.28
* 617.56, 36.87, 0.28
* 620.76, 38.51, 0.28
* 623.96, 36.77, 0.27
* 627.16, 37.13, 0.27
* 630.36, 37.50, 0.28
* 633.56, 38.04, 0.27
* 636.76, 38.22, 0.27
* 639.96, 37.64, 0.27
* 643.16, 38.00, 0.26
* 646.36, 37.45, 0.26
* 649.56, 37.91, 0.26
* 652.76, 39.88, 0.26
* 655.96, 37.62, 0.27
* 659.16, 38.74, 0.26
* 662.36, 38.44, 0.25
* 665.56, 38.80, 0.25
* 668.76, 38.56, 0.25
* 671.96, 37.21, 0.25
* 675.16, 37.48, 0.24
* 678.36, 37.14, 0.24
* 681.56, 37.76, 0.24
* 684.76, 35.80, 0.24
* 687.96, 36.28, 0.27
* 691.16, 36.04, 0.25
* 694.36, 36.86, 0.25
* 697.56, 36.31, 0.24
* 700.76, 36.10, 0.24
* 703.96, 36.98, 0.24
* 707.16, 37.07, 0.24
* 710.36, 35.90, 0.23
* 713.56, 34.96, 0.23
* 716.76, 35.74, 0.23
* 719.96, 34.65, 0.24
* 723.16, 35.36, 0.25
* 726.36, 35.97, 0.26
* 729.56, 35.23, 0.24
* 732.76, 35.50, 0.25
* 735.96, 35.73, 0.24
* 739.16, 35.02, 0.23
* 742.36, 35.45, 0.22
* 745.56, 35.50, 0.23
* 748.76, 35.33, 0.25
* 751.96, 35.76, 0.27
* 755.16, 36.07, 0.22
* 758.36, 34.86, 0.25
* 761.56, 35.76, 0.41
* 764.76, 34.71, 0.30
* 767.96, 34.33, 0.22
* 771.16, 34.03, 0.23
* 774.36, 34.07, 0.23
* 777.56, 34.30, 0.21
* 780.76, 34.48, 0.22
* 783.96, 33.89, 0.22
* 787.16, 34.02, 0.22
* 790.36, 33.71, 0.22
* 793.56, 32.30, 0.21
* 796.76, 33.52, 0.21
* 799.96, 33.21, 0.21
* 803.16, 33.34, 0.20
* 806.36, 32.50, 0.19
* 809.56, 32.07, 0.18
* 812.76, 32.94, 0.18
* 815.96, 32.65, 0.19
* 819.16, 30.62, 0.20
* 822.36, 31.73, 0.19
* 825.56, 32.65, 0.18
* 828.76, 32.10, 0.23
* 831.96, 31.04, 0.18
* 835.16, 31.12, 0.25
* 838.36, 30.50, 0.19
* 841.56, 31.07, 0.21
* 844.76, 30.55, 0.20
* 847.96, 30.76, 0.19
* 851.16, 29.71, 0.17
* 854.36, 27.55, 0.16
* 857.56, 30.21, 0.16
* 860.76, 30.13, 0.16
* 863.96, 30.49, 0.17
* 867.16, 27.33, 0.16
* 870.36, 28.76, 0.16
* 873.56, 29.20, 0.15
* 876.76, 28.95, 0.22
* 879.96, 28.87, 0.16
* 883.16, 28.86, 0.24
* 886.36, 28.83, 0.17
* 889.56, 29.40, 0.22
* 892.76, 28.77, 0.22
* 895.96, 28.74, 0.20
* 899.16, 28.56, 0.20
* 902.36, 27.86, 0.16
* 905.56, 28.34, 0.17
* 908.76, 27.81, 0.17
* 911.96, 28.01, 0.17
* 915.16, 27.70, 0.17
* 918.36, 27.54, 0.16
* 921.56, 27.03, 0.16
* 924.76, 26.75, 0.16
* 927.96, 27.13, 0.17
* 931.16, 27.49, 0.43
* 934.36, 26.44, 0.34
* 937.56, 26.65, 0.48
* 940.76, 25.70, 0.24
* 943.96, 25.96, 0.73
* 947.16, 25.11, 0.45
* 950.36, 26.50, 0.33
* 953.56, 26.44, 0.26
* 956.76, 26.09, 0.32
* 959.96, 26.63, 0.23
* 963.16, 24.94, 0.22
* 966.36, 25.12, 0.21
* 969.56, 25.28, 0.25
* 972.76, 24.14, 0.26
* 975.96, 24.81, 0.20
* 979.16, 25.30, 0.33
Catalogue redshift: 0.00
